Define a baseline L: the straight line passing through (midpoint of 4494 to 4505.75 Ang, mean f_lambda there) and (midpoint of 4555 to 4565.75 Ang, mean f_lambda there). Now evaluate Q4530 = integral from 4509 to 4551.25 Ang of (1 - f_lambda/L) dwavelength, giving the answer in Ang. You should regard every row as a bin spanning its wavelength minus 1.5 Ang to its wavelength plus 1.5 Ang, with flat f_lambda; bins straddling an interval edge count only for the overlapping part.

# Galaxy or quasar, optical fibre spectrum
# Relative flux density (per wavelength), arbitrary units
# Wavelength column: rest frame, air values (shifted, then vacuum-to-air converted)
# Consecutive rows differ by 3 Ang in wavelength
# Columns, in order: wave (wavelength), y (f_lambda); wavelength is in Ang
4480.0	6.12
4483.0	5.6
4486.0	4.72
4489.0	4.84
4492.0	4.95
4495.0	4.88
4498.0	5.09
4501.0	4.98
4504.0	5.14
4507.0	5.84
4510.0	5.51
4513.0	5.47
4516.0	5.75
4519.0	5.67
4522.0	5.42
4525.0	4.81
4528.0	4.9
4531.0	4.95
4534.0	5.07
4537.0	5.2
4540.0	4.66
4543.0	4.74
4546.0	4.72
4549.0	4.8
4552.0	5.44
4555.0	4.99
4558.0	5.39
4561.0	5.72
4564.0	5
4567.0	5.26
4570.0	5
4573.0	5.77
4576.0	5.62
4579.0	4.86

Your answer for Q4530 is 0.46 Ang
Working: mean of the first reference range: 5.05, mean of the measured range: 5.12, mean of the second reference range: 5.31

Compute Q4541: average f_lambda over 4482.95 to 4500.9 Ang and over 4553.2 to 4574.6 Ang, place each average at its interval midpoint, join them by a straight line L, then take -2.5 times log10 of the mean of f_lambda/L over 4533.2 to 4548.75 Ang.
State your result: 0.07 mag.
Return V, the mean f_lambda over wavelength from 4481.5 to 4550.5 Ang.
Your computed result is 5.12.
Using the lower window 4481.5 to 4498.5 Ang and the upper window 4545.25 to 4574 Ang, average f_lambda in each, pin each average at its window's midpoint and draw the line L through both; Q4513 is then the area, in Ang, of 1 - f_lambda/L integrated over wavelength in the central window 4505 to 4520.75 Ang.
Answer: -1.7 Ang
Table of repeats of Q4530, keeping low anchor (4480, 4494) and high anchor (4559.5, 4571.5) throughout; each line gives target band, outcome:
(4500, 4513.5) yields -0.6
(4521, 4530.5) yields 0.3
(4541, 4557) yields 0.9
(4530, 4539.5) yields 0.3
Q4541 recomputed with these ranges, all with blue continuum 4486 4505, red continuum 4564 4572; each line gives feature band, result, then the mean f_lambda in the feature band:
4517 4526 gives -0.069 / 5.35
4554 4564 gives -0.043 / 5.33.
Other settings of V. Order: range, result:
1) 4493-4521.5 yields 5.36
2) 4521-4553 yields 4.96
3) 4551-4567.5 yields 5.3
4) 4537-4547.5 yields 4.78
